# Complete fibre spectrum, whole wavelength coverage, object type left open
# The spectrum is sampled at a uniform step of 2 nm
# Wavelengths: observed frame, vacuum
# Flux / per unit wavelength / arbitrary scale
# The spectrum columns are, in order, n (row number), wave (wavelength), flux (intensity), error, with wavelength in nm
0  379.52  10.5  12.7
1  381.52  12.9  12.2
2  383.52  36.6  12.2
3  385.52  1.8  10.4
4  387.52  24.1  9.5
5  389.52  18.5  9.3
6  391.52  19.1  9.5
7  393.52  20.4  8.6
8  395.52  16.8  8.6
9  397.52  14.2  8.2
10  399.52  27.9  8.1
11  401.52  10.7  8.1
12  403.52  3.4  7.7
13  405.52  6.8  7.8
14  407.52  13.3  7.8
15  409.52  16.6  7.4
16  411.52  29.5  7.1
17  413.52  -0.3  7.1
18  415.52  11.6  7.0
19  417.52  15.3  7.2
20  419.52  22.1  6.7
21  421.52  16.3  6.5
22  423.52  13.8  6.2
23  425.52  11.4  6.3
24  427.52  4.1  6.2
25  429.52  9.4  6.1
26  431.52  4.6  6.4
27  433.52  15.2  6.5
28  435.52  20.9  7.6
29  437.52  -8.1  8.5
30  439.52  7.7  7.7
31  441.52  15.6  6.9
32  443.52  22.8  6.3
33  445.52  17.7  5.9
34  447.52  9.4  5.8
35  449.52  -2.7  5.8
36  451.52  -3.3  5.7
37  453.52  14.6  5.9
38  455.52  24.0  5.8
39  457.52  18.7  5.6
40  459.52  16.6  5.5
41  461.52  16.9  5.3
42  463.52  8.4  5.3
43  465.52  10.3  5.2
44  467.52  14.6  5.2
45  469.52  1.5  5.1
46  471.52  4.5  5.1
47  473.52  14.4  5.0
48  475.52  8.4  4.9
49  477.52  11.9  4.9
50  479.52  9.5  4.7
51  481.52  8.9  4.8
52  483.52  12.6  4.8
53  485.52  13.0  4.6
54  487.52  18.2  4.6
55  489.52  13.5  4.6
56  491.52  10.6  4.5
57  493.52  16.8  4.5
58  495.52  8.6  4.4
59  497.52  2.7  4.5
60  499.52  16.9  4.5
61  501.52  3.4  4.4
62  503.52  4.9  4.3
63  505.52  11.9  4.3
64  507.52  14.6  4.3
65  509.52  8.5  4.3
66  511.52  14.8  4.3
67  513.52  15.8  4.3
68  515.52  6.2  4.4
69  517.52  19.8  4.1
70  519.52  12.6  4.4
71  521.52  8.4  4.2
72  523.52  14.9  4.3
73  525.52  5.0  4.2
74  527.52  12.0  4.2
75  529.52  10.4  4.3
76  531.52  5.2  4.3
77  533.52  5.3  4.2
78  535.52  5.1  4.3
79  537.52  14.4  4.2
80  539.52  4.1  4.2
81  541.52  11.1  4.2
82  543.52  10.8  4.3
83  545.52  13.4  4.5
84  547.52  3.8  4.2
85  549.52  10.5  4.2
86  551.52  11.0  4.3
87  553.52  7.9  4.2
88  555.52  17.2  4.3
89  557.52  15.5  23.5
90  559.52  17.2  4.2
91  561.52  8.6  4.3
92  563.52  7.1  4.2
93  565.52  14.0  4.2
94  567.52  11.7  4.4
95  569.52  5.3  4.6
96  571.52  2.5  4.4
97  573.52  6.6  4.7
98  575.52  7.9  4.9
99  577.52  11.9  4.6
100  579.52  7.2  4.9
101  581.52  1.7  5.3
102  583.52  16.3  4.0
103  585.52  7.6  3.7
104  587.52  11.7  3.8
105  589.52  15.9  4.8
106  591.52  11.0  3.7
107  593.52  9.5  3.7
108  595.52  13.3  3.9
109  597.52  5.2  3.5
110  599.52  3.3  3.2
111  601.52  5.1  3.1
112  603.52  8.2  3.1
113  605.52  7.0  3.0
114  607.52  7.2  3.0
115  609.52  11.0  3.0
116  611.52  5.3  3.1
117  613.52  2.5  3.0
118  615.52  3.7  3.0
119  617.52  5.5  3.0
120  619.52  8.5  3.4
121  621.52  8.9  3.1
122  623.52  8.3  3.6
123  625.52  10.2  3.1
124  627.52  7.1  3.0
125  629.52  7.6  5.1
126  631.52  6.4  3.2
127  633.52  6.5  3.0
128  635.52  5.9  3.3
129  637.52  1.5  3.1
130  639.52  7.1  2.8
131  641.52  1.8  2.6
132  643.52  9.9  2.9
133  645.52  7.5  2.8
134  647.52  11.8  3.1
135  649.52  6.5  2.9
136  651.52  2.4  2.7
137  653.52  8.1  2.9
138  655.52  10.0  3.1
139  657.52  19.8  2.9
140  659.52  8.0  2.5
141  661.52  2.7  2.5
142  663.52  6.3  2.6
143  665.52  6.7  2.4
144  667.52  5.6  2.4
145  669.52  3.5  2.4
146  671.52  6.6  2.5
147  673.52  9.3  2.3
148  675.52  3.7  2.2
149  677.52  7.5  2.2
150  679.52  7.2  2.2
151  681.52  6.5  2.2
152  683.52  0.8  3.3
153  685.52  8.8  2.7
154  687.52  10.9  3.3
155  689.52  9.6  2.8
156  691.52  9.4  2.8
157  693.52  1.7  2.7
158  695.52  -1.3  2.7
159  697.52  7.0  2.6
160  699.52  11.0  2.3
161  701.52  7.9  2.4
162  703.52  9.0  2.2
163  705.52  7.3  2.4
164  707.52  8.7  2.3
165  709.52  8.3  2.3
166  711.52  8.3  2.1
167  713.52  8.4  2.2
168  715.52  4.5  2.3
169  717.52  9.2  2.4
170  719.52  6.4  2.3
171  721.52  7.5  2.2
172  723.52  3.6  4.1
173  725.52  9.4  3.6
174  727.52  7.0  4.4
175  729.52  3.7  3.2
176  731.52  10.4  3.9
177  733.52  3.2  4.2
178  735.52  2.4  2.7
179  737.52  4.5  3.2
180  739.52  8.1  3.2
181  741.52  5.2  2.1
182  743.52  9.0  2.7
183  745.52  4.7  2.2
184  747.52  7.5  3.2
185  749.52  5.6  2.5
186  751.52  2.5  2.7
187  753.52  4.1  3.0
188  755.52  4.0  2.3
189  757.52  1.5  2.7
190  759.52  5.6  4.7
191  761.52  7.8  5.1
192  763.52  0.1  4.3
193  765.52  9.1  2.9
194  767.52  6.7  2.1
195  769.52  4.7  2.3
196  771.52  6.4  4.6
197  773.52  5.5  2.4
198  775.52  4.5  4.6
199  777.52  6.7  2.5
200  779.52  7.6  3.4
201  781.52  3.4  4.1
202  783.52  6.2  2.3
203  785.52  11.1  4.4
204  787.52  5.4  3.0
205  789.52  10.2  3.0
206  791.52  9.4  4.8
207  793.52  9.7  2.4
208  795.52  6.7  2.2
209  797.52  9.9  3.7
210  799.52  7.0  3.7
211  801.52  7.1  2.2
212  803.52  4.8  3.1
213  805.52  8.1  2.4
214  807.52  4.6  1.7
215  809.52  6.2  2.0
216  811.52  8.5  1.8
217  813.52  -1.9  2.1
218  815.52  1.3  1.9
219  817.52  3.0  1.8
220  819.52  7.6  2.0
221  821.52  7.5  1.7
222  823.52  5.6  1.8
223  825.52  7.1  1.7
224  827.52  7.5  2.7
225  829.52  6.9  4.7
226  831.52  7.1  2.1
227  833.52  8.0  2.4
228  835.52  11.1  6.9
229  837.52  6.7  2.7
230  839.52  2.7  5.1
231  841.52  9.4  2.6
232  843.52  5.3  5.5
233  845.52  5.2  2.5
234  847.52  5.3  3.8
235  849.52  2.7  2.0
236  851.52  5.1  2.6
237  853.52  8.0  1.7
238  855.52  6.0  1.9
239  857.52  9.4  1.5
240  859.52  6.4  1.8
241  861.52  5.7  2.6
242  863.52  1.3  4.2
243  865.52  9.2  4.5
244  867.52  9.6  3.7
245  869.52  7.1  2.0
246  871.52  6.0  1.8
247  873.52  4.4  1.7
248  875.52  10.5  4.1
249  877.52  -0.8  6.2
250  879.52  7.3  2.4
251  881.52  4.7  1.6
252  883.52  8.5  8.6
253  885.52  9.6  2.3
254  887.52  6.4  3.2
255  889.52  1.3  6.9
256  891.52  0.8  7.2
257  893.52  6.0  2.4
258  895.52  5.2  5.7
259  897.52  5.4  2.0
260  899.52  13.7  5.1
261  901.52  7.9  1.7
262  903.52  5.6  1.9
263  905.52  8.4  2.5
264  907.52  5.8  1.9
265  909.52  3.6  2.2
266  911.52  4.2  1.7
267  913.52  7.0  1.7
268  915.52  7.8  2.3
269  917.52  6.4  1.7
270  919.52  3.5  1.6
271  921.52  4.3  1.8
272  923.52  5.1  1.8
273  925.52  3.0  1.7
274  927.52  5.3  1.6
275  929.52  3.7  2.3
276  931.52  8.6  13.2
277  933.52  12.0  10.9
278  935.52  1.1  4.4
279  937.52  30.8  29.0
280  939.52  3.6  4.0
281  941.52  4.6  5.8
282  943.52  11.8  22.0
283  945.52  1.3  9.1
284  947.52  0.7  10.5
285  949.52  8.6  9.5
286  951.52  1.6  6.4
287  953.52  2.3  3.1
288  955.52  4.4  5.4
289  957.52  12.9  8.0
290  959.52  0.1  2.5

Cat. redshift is 0.000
